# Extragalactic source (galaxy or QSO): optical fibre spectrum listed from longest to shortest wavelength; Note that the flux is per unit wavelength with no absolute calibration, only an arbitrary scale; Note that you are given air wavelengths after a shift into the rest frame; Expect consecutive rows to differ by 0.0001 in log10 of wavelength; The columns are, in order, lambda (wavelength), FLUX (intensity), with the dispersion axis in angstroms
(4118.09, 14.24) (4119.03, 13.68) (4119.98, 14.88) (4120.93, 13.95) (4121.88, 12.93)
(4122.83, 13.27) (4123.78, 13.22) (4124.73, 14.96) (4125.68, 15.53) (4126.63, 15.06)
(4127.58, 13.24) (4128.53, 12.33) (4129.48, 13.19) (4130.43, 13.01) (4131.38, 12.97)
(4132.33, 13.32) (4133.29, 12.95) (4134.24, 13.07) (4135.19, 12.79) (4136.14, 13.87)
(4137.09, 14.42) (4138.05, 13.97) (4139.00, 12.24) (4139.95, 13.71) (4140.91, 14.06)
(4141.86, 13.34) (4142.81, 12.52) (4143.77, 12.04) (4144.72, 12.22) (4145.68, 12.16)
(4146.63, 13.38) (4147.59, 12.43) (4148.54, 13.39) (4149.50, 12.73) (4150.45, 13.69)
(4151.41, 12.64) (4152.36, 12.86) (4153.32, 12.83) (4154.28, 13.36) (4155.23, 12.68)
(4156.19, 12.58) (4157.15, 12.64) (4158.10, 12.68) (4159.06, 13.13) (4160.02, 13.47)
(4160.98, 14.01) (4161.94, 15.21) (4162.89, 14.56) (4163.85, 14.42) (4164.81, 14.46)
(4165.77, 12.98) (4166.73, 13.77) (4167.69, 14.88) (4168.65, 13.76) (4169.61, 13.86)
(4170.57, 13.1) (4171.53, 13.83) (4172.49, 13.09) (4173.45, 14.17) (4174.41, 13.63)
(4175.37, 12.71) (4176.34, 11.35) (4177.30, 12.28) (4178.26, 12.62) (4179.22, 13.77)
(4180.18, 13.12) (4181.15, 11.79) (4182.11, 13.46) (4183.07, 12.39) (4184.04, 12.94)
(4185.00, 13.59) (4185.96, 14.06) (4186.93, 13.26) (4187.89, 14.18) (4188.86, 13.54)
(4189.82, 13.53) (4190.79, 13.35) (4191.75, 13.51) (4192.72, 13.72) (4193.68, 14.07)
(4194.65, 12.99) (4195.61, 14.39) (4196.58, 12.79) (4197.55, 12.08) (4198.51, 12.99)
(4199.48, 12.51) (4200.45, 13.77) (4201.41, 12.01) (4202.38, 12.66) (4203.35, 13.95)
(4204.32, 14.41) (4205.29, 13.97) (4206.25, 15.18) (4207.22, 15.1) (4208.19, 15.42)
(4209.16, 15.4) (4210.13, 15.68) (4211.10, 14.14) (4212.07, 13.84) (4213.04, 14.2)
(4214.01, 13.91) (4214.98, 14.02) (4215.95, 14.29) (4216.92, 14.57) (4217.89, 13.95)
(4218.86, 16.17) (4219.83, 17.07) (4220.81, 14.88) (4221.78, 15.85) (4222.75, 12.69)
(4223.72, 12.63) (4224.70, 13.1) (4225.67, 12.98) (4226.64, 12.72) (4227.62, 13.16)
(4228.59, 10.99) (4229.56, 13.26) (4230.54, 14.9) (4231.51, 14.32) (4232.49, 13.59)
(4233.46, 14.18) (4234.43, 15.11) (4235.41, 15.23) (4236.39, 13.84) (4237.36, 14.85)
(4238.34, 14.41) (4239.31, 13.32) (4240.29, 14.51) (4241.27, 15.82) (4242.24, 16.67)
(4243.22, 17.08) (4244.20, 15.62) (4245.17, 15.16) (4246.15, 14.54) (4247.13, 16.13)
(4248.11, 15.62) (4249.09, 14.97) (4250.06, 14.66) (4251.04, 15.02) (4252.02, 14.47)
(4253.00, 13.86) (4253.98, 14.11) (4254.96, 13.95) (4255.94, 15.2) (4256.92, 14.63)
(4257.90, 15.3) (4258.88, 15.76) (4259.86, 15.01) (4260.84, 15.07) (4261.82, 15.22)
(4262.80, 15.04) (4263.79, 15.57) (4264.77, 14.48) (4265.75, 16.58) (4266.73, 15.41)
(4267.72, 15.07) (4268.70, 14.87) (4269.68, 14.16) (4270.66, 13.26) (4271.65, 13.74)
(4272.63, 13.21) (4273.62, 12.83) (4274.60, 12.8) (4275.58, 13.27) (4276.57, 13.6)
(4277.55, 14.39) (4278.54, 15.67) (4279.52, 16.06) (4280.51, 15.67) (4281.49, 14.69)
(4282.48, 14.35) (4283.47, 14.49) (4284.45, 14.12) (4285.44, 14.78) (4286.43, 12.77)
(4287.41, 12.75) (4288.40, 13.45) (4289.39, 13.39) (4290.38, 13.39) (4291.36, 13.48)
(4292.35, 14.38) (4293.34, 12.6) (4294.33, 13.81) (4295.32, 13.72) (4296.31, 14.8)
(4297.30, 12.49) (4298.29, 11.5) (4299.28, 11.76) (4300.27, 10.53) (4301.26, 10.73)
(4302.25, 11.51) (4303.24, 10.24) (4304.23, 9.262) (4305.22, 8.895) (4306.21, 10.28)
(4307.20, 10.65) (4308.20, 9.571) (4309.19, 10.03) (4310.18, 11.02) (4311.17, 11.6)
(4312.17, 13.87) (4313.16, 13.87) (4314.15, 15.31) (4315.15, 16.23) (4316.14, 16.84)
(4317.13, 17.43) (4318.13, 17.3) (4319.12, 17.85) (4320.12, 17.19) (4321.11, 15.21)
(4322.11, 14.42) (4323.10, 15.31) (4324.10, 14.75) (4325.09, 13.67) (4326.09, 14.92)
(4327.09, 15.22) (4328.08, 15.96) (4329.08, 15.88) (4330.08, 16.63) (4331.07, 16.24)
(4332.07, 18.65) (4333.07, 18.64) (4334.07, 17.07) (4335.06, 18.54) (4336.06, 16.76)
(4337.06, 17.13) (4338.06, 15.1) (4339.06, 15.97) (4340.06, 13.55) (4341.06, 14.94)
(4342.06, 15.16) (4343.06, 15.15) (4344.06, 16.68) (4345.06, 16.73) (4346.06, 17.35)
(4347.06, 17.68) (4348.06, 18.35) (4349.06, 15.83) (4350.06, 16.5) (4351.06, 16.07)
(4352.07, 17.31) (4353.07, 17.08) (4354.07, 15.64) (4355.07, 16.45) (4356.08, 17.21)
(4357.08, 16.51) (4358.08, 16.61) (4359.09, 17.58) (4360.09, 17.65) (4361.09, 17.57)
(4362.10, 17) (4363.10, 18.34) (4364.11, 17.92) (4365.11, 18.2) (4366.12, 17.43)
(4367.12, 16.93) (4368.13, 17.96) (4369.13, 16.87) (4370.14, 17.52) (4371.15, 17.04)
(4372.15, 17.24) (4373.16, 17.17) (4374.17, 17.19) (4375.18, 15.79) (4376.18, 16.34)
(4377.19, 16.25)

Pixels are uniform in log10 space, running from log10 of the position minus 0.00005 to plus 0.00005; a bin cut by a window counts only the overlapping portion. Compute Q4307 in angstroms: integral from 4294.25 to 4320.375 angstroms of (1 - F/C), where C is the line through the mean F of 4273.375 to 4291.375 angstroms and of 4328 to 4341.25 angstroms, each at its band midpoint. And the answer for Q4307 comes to 4.1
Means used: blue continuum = 14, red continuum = 16.6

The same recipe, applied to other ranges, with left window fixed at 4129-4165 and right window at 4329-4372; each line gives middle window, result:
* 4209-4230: 0.69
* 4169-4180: 0.47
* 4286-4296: 1.53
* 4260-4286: 1.57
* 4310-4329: 1.27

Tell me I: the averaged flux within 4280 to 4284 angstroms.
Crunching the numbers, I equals 14.8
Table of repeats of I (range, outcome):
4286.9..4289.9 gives 13.2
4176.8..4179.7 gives 12.9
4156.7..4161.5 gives 13.2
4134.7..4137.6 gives 13.7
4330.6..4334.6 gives 17.7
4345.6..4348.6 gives 17.8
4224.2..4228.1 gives 13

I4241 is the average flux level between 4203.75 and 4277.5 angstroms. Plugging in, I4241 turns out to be 14.5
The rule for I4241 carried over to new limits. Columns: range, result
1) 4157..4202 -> 13.4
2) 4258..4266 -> 15.3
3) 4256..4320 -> 13.7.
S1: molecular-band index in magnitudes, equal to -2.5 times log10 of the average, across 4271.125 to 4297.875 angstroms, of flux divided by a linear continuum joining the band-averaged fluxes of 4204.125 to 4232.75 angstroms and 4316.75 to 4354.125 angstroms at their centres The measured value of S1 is 0.114 mag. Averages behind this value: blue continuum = 14.2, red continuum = 16.3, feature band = 13.9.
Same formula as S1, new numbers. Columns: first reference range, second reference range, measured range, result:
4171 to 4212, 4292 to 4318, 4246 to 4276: -0.14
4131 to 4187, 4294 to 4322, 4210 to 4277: -0.11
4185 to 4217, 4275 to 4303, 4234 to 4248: -0.11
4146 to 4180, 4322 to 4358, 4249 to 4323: 0.11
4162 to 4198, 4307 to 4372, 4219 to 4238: 0.02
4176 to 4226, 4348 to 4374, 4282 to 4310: 0.27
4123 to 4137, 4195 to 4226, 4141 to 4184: 0.05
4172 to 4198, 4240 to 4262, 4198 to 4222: -0.03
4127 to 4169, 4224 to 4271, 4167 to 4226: 0.02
